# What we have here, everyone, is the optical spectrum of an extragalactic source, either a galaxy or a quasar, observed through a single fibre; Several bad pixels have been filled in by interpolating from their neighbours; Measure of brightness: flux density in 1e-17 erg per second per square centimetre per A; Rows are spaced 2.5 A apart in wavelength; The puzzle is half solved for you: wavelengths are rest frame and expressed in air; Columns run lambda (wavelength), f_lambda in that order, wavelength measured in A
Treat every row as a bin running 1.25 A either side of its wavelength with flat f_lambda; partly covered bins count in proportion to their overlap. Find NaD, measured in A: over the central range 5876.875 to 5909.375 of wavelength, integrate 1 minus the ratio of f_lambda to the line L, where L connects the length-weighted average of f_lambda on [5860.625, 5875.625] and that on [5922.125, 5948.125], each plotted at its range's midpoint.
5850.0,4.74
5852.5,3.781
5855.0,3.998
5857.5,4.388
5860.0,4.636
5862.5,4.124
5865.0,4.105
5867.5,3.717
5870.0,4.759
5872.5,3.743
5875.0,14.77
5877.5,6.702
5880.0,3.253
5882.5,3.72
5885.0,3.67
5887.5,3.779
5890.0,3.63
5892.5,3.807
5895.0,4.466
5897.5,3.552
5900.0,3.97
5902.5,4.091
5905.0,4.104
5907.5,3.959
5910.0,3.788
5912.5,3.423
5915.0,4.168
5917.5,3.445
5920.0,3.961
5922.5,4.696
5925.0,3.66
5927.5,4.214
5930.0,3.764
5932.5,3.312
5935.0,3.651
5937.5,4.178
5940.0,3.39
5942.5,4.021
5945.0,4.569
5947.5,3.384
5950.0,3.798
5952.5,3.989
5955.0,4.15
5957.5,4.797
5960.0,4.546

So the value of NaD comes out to 5.8 A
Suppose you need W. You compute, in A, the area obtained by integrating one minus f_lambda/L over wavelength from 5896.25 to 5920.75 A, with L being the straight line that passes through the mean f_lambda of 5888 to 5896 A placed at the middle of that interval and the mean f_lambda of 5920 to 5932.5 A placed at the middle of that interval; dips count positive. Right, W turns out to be 0.7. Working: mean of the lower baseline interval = 3.93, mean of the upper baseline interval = 3.99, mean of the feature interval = 3.84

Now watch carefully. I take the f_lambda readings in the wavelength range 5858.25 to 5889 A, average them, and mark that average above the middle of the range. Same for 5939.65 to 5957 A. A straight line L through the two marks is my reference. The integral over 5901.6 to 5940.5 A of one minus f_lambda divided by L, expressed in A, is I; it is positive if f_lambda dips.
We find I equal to 4.4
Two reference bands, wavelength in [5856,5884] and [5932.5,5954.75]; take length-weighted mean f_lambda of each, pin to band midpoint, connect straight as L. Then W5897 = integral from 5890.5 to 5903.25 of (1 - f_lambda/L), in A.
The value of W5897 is 2.1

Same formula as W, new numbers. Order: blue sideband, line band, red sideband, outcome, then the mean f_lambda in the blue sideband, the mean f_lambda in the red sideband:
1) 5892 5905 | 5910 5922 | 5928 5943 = 0.18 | 4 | 3.73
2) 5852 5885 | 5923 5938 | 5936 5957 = 1.29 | 5.03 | 3.96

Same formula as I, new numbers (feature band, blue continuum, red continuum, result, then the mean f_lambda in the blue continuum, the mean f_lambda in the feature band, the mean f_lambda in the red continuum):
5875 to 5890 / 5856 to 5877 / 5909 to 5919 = -0.2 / 5.55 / 5.05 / 3.71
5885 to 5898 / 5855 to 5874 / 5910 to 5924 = 0.9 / 4.34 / 3.85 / 3.92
